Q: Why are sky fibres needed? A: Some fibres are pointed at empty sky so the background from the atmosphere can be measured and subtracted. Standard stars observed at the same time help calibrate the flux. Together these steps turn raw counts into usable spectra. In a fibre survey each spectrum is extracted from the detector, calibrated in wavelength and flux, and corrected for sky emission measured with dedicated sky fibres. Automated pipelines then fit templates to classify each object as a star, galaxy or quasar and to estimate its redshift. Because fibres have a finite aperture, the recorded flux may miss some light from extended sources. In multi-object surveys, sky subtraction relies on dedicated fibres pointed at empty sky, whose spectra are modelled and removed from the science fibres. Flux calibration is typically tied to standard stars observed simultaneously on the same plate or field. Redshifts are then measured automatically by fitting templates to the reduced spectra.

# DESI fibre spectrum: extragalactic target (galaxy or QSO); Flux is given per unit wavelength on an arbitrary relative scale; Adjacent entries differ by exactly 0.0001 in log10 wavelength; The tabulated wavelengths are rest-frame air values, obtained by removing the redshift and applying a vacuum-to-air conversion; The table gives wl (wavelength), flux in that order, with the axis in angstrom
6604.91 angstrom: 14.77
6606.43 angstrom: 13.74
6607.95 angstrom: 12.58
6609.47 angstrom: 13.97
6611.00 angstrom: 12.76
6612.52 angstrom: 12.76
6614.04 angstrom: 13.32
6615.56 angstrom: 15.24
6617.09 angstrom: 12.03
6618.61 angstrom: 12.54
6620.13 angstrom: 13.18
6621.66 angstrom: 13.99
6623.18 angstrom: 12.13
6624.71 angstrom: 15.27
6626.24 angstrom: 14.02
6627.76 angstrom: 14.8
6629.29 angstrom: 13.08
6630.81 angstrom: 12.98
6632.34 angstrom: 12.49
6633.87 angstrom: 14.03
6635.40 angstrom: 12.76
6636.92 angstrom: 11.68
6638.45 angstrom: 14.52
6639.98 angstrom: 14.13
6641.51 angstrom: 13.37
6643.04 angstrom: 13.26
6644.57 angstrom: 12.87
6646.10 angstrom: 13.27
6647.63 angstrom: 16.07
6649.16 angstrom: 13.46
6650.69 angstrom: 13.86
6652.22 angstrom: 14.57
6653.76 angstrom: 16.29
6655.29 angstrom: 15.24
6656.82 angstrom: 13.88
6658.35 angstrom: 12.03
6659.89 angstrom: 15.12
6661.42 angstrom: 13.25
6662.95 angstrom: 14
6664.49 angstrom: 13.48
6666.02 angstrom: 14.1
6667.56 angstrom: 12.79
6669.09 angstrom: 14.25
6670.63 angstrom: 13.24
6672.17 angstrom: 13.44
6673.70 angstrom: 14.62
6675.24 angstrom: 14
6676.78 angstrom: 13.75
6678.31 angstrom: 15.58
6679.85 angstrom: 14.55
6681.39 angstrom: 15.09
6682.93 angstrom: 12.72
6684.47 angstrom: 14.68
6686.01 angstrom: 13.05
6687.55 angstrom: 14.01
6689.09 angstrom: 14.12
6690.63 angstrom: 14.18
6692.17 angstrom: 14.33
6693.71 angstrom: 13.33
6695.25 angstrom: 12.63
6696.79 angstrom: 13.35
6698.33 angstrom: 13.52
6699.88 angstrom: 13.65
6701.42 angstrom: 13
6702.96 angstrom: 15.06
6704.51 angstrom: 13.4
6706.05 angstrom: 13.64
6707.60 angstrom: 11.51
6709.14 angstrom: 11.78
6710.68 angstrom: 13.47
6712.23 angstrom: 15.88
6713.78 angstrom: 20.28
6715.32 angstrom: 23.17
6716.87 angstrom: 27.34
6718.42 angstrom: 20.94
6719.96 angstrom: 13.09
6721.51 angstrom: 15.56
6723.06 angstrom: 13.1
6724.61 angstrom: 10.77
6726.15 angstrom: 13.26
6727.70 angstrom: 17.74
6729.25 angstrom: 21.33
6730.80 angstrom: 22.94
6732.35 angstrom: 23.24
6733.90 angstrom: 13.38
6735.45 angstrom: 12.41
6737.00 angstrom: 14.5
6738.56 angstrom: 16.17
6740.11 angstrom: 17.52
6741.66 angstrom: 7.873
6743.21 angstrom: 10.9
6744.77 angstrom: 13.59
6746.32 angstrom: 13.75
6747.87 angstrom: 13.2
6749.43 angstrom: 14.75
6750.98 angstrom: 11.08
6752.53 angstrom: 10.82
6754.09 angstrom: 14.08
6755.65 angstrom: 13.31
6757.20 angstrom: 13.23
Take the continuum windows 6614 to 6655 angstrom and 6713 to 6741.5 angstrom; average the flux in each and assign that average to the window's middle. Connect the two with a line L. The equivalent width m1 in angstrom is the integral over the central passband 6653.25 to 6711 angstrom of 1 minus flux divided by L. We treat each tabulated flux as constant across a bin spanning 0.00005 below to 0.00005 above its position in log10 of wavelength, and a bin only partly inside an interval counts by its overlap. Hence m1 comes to 6.5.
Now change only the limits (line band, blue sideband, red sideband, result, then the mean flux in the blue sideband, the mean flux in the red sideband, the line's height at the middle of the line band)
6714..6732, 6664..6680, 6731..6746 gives -4.7 angstrom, 14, 14.7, 14.5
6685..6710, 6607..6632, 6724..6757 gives 1.3 angstrom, 13.4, 14.6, 14.2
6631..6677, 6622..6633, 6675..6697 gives -0.1 angstrom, 13.6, 14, 13.8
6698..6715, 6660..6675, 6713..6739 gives 2.1 angstrom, 13.8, 17.6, 16.3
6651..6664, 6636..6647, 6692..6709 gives -0.9 angstrom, 13.3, 13.3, 13.3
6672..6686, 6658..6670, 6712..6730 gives 0.5 angstrom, 13.7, 17.8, 14.7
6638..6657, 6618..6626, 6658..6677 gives -0.8 angstrom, 13.5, 13.7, 13.6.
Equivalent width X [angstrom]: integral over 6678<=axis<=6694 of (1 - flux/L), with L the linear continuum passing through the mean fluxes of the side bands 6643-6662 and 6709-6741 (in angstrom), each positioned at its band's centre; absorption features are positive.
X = 1.4 angstrom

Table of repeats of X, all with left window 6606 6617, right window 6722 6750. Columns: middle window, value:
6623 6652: 0.2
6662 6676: 0.4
